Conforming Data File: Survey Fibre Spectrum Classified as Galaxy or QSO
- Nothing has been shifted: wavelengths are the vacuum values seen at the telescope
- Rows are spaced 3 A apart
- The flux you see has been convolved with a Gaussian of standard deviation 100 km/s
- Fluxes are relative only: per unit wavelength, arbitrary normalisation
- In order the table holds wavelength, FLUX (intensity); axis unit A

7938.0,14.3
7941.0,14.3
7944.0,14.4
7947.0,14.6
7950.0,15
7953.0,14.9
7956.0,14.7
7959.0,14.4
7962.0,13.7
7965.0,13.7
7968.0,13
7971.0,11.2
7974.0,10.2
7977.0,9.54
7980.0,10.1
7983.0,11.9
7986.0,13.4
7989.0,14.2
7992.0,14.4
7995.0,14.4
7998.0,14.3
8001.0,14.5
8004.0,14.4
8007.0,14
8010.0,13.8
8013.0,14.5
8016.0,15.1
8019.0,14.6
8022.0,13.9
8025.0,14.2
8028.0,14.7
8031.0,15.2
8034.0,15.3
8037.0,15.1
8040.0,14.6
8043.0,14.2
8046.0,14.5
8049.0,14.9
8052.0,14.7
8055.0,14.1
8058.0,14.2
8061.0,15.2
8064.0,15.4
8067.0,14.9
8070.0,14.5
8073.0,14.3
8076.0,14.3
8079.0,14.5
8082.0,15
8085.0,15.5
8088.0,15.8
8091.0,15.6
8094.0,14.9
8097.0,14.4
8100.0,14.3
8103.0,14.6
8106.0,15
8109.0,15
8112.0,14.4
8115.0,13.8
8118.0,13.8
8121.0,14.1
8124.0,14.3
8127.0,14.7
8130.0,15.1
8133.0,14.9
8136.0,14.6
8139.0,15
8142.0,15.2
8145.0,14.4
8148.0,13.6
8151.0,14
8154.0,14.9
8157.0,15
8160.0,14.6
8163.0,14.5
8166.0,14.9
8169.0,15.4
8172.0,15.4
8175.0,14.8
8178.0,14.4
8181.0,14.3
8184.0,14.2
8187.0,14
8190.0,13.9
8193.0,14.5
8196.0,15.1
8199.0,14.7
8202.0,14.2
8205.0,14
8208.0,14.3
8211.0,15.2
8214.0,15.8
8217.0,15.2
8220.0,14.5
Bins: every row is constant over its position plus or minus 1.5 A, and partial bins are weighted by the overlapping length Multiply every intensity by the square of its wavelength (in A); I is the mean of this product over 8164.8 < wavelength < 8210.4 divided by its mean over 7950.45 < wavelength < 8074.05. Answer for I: 1.09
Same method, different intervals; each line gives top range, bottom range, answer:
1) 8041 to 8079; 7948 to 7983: 1.17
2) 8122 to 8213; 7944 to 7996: 1.17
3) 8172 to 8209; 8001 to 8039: 1.03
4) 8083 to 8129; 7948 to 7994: 1.17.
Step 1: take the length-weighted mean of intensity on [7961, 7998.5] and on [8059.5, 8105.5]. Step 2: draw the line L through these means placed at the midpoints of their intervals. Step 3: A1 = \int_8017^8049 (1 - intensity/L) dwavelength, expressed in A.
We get -2.1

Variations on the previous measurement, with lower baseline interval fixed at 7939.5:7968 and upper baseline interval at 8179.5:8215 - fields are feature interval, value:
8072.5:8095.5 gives -0.95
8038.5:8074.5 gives -0.55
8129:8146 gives -0.49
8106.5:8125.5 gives 0.22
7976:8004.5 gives 2.44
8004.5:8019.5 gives -0.01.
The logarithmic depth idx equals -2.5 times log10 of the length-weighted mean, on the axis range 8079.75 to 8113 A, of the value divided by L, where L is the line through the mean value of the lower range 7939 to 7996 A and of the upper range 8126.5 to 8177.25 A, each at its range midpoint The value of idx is -0.048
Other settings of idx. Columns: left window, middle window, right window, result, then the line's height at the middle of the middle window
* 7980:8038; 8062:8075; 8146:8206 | -0.03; 14.3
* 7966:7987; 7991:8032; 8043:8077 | -0.14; 12.7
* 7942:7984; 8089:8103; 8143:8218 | -0.06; 14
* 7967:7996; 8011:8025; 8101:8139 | -0.13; 12.8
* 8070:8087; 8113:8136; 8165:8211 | 0.02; 14.7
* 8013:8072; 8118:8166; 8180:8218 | 0.00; 14.6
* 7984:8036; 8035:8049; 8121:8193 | -0.02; 14.4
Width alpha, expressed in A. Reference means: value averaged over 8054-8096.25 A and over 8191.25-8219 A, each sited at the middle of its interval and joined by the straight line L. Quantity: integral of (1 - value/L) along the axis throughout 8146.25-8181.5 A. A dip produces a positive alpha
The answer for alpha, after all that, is 0.3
